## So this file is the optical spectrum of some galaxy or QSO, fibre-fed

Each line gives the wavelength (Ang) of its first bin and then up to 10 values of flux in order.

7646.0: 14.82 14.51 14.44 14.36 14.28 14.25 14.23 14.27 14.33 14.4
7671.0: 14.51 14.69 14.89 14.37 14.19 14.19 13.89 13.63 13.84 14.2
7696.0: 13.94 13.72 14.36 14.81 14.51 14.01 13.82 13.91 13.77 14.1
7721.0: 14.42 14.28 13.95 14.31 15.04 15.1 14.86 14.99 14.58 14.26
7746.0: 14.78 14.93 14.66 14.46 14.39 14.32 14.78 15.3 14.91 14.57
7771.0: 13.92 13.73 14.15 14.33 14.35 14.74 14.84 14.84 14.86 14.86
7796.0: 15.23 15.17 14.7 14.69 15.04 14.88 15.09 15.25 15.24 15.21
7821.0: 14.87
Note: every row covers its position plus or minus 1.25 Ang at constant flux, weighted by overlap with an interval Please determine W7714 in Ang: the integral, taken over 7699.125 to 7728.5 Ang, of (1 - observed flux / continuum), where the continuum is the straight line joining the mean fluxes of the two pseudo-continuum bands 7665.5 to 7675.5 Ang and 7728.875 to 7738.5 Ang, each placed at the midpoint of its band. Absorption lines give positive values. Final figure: 1.3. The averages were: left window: 14.5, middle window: 14.2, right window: 14.9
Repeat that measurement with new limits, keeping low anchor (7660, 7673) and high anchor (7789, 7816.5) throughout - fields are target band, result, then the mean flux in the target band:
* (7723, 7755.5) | 0.1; 14.6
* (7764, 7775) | 0.4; 14.3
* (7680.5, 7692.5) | 0.4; 13.9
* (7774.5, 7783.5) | 0.3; 14.3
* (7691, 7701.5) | 0.4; 14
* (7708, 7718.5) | 0.5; 13.9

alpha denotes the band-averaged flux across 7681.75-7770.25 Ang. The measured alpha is 14.4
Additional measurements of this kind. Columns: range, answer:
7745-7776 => 14.5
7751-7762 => 14.5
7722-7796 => 14.6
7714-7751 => 14.5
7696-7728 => 14.1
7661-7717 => 14.2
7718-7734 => 14.4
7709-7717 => 13.9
